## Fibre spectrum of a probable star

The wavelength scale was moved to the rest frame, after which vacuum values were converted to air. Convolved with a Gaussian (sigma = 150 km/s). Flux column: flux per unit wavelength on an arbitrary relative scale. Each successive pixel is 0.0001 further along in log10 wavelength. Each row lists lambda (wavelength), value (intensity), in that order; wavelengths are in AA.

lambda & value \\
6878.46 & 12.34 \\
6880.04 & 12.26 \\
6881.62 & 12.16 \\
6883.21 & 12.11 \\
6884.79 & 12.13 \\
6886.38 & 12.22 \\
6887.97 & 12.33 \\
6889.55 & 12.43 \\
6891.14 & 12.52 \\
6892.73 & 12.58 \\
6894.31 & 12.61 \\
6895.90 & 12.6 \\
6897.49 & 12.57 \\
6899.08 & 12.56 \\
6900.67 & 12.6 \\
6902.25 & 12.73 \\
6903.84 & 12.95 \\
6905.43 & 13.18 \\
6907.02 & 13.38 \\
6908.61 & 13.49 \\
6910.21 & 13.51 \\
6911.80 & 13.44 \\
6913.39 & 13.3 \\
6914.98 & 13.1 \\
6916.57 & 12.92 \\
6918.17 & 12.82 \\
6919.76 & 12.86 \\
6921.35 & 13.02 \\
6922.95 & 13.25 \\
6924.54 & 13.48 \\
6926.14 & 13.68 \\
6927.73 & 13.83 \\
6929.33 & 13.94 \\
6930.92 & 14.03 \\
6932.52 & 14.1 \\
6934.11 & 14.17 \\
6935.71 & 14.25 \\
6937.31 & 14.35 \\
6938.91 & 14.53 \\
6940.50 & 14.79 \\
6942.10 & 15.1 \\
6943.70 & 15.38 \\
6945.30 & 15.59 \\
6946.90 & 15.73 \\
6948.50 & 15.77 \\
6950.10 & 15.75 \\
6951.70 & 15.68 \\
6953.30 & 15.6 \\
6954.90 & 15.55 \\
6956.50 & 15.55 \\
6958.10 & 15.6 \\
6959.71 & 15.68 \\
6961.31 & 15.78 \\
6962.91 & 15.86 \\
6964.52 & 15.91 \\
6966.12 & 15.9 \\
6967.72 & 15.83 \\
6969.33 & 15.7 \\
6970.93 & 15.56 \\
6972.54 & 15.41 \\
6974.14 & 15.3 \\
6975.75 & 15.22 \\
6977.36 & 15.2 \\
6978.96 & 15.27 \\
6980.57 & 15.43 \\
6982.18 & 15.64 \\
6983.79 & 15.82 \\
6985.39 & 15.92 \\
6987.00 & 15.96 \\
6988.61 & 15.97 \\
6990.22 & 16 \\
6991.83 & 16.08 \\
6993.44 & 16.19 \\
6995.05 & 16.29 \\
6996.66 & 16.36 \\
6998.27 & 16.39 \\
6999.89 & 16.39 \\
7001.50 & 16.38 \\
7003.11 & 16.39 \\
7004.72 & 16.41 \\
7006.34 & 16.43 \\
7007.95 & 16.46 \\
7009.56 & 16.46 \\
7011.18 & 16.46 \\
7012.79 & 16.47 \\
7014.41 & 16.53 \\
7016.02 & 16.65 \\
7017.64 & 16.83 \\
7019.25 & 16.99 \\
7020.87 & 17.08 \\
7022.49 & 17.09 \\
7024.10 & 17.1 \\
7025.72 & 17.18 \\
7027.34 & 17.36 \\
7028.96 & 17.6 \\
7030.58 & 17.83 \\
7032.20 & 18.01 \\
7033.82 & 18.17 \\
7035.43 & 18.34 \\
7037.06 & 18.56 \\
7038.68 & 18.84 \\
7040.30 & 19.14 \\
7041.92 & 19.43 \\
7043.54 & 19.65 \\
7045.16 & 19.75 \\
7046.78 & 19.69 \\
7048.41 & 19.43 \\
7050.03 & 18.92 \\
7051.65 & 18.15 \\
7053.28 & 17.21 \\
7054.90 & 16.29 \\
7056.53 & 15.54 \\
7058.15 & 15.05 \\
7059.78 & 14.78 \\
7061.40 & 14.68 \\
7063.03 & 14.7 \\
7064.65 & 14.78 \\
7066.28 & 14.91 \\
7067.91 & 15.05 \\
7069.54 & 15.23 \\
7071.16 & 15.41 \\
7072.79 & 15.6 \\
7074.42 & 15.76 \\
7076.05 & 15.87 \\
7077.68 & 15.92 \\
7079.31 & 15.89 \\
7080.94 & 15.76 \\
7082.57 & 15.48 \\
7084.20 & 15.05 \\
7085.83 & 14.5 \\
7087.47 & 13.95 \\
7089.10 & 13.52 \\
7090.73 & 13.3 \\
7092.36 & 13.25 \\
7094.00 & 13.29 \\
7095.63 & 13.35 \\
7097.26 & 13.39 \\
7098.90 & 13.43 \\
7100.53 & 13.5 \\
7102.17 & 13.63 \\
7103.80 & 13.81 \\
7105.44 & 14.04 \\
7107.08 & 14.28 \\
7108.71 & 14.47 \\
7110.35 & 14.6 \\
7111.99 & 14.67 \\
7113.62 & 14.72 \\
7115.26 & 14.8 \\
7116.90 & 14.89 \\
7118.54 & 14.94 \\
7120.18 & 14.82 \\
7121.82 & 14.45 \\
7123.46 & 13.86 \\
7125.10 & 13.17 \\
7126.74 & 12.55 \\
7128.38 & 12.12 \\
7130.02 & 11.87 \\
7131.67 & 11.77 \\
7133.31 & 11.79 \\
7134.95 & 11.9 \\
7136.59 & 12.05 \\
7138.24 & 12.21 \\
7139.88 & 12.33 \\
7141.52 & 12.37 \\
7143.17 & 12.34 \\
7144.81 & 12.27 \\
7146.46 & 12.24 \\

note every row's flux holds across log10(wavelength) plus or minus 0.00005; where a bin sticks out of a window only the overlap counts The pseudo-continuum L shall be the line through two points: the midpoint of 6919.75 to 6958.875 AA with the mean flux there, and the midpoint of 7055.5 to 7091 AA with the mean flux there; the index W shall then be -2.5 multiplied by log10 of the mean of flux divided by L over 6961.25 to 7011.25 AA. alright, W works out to -0.08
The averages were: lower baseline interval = 14.7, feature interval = 15.9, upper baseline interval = 15.1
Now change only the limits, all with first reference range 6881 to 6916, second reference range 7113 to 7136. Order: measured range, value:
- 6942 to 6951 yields -0.206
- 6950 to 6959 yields -0.206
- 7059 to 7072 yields -0.134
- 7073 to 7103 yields -0.089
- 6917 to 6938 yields -0.067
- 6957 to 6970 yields -0.216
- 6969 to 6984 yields -0.189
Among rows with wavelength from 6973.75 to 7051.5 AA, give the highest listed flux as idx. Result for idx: 19.75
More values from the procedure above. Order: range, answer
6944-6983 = 15.91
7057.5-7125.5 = 15.92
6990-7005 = 16.41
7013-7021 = 17.08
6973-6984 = 15.82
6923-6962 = 15.78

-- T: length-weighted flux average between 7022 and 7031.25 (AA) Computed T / 17.4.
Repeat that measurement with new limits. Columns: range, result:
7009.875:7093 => 16.6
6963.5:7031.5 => 16.3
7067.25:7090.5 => 15.2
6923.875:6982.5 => 15.1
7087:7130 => 13.8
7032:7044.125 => 18.8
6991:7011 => 16.4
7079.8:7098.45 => 14.1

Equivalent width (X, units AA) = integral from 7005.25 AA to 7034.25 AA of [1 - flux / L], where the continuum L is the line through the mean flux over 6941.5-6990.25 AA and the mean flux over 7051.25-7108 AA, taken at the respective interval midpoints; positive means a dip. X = -3.4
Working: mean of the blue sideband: 15.6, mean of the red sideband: 14.8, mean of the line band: 17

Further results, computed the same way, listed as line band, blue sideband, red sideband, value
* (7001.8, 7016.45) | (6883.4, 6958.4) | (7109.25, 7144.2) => -3.17 AA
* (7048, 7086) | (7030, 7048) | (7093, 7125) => 2.60 AA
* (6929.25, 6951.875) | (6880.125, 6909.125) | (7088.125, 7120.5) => -3.45 AA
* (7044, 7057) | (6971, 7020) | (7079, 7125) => -2.65 AA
